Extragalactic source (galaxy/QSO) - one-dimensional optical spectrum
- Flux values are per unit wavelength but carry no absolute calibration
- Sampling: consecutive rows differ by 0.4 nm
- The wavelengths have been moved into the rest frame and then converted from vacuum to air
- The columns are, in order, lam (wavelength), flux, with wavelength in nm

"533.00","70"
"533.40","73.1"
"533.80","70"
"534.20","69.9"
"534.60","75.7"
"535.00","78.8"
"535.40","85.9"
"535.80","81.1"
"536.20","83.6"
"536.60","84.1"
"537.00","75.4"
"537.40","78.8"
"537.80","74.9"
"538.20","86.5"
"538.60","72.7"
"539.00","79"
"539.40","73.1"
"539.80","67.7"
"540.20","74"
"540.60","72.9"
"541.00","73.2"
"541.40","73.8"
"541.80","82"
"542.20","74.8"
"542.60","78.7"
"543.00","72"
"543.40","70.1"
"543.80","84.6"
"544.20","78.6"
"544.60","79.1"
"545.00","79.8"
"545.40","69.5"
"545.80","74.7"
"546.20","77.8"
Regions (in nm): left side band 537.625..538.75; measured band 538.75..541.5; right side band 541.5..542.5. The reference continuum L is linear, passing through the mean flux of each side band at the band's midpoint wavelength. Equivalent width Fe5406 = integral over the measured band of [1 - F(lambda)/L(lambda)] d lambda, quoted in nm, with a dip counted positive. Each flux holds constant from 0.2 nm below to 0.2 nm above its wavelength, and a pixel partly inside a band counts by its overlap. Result 0.17 nm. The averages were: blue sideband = 78.3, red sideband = 78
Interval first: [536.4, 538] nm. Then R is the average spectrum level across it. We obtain 78.3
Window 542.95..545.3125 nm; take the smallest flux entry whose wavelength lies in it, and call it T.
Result 70.1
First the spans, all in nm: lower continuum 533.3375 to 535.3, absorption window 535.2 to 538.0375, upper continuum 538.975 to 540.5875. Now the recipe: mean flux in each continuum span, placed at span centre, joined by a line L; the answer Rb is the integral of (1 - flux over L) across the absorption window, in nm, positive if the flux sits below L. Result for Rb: -0.27 nm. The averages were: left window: 74.2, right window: 72.8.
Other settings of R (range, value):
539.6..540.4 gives 70.8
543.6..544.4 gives 81.6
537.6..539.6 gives 77.2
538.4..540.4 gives 73.3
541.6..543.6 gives 75.5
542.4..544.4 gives 76.8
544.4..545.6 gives 76.1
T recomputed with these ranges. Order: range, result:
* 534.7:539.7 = 72.7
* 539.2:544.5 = 67.7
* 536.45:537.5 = 75.4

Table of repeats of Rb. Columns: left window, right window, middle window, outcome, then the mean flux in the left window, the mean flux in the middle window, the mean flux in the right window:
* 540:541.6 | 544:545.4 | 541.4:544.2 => -0.05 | 73.5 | 76.9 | 77.8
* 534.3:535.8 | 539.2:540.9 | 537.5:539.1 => -0.08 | 79.6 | 78.3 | 72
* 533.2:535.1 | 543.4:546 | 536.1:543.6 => -0.08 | 73.2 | 76.1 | 77.1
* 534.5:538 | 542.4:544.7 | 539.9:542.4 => 0.10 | 79.9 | 74.8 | 77.1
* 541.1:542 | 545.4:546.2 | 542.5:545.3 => -0.06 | 77.4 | 77.2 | 74.2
